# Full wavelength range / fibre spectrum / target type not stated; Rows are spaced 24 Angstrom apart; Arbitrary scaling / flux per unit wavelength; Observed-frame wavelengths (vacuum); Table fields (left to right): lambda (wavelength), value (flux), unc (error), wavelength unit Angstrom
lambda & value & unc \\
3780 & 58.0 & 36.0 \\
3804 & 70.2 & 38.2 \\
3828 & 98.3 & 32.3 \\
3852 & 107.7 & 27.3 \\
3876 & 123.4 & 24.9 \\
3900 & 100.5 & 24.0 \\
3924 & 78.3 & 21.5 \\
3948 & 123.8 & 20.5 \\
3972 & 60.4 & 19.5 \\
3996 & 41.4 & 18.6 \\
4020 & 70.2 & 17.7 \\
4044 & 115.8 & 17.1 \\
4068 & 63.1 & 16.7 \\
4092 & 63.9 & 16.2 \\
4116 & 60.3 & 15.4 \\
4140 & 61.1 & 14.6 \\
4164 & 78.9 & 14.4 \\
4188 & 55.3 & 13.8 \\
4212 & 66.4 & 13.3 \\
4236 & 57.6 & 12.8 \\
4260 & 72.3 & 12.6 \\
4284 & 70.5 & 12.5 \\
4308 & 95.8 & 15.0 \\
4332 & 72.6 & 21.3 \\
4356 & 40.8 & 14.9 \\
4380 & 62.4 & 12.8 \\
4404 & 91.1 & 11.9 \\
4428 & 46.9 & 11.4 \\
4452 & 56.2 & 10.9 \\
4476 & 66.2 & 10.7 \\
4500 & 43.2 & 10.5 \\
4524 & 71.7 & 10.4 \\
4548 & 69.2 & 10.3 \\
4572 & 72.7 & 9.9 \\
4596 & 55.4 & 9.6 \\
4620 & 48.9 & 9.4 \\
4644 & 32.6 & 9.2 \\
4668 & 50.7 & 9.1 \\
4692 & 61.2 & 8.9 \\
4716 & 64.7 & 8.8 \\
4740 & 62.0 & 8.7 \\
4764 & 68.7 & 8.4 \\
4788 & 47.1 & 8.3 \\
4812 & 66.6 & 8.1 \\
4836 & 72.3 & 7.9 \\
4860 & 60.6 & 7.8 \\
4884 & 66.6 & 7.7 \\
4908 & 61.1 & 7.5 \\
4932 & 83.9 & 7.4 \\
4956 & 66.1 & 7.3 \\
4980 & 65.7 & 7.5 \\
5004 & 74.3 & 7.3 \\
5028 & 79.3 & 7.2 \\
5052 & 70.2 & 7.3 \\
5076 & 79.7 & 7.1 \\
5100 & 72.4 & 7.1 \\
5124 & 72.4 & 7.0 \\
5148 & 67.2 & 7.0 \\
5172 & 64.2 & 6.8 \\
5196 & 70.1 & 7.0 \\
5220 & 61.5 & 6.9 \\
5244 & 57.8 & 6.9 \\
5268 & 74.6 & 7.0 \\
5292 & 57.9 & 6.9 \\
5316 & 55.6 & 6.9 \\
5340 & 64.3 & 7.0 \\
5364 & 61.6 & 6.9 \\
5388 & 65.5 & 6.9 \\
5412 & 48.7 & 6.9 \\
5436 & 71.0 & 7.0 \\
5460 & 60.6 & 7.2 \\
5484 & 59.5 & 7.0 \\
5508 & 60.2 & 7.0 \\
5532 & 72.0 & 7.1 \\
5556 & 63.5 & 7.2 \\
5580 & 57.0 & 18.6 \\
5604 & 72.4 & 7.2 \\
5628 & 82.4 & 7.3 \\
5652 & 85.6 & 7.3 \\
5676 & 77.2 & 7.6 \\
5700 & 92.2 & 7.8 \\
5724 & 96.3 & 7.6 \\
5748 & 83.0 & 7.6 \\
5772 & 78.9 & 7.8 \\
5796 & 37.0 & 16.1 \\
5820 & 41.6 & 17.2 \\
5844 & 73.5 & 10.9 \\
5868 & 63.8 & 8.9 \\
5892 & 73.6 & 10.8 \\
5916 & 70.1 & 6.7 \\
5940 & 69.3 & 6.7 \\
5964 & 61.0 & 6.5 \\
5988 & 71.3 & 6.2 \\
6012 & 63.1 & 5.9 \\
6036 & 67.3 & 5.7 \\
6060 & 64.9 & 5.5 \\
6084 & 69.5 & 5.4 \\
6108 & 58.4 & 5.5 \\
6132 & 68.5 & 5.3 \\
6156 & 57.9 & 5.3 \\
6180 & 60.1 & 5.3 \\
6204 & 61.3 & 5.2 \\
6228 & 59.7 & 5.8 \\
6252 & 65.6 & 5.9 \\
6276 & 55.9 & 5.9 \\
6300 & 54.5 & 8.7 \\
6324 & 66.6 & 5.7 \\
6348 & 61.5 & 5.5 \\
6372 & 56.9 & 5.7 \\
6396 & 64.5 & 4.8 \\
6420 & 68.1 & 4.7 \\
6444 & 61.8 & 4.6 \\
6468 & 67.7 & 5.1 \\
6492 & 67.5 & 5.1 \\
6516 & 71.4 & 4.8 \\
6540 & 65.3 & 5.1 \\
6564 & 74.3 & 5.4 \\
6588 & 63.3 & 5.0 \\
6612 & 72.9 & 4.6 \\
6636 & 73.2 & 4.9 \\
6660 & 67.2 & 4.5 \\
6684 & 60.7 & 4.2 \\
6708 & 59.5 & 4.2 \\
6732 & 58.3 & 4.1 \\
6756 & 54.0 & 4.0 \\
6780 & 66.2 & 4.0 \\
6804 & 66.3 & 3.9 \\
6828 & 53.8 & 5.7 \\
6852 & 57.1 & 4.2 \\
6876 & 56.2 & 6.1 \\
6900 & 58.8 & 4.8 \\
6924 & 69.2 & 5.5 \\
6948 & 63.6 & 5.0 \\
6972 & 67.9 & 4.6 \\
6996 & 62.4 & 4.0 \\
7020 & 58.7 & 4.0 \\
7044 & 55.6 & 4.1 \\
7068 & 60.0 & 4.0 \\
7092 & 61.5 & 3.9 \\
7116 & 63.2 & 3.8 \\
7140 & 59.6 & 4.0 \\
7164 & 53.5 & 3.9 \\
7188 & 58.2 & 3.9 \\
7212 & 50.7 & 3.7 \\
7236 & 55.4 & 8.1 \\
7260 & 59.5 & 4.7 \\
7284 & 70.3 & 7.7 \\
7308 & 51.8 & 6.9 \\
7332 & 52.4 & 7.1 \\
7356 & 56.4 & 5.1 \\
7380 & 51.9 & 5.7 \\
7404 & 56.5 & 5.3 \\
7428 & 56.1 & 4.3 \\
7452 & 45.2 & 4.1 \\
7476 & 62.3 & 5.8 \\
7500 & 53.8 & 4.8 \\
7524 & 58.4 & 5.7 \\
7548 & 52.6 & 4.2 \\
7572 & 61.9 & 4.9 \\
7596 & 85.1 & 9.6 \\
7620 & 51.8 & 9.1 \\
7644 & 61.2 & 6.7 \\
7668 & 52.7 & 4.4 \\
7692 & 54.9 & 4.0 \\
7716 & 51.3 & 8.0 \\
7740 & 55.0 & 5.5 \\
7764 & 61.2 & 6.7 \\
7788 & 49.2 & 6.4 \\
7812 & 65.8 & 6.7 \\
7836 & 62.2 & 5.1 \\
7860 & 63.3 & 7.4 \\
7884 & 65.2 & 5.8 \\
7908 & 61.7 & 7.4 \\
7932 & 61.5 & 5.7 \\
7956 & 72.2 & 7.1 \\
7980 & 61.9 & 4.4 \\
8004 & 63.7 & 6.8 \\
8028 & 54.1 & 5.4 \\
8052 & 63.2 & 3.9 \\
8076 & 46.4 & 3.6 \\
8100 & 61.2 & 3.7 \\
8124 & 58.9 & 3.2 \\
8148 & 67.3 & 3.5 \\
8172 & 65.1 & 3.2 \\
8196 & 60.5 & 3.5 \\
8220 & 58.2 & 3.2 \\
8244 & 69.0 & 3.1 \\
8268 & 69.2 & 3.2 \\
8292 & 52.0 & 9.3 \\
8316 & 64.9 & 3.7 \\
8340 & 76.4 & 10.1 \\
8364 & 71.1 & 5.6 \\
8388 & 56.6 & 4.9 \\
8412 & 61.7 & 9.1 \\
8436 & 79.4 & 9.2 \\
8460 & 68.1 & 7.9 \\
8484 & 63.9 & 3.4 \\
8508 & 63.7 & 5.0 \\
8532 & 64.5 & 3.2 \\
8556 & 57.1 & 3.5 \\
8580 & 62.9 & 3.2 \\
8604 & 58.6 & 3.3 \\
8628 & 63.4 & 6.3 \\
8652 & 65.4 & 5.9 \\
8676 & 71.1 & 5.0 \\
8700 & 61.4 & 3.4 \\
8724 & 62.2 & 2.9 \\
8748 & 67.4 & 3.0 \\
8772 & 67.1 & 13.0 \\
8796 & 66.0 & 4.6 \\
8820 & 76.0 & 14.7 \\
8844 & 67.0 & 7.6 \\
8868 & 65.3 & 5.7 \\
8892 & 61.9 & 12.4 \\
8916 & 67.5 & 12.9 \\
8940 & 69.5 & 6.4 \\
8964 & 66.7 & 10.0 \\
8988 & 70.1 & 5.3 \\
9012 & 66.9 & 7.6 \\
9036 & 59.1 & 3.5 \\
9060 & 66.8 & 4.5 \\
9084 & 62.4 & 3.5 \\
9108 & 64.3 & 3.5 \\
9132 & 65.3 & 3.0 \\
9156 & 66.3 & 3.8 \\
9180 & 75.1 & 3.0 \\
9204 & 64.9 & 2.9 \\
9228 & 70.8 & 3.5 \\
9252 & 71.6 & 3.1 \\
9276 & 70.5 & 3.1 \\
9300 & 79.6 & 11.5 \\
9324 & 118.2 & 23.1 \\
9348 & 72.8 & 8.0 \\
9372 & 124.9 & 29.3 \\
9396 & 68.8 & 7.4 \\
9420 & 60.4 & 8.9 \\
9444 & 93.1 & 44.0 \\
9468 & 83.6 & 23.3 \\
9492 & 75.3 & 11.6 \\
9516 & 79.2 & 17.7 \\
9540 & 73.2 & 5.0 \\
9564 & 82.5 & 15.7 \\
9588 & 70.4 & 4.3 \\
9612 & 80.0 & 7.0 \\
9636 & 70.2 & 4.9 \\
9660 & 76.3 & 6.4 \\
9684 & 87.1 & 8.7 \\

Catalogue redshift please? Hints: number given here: 1.04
